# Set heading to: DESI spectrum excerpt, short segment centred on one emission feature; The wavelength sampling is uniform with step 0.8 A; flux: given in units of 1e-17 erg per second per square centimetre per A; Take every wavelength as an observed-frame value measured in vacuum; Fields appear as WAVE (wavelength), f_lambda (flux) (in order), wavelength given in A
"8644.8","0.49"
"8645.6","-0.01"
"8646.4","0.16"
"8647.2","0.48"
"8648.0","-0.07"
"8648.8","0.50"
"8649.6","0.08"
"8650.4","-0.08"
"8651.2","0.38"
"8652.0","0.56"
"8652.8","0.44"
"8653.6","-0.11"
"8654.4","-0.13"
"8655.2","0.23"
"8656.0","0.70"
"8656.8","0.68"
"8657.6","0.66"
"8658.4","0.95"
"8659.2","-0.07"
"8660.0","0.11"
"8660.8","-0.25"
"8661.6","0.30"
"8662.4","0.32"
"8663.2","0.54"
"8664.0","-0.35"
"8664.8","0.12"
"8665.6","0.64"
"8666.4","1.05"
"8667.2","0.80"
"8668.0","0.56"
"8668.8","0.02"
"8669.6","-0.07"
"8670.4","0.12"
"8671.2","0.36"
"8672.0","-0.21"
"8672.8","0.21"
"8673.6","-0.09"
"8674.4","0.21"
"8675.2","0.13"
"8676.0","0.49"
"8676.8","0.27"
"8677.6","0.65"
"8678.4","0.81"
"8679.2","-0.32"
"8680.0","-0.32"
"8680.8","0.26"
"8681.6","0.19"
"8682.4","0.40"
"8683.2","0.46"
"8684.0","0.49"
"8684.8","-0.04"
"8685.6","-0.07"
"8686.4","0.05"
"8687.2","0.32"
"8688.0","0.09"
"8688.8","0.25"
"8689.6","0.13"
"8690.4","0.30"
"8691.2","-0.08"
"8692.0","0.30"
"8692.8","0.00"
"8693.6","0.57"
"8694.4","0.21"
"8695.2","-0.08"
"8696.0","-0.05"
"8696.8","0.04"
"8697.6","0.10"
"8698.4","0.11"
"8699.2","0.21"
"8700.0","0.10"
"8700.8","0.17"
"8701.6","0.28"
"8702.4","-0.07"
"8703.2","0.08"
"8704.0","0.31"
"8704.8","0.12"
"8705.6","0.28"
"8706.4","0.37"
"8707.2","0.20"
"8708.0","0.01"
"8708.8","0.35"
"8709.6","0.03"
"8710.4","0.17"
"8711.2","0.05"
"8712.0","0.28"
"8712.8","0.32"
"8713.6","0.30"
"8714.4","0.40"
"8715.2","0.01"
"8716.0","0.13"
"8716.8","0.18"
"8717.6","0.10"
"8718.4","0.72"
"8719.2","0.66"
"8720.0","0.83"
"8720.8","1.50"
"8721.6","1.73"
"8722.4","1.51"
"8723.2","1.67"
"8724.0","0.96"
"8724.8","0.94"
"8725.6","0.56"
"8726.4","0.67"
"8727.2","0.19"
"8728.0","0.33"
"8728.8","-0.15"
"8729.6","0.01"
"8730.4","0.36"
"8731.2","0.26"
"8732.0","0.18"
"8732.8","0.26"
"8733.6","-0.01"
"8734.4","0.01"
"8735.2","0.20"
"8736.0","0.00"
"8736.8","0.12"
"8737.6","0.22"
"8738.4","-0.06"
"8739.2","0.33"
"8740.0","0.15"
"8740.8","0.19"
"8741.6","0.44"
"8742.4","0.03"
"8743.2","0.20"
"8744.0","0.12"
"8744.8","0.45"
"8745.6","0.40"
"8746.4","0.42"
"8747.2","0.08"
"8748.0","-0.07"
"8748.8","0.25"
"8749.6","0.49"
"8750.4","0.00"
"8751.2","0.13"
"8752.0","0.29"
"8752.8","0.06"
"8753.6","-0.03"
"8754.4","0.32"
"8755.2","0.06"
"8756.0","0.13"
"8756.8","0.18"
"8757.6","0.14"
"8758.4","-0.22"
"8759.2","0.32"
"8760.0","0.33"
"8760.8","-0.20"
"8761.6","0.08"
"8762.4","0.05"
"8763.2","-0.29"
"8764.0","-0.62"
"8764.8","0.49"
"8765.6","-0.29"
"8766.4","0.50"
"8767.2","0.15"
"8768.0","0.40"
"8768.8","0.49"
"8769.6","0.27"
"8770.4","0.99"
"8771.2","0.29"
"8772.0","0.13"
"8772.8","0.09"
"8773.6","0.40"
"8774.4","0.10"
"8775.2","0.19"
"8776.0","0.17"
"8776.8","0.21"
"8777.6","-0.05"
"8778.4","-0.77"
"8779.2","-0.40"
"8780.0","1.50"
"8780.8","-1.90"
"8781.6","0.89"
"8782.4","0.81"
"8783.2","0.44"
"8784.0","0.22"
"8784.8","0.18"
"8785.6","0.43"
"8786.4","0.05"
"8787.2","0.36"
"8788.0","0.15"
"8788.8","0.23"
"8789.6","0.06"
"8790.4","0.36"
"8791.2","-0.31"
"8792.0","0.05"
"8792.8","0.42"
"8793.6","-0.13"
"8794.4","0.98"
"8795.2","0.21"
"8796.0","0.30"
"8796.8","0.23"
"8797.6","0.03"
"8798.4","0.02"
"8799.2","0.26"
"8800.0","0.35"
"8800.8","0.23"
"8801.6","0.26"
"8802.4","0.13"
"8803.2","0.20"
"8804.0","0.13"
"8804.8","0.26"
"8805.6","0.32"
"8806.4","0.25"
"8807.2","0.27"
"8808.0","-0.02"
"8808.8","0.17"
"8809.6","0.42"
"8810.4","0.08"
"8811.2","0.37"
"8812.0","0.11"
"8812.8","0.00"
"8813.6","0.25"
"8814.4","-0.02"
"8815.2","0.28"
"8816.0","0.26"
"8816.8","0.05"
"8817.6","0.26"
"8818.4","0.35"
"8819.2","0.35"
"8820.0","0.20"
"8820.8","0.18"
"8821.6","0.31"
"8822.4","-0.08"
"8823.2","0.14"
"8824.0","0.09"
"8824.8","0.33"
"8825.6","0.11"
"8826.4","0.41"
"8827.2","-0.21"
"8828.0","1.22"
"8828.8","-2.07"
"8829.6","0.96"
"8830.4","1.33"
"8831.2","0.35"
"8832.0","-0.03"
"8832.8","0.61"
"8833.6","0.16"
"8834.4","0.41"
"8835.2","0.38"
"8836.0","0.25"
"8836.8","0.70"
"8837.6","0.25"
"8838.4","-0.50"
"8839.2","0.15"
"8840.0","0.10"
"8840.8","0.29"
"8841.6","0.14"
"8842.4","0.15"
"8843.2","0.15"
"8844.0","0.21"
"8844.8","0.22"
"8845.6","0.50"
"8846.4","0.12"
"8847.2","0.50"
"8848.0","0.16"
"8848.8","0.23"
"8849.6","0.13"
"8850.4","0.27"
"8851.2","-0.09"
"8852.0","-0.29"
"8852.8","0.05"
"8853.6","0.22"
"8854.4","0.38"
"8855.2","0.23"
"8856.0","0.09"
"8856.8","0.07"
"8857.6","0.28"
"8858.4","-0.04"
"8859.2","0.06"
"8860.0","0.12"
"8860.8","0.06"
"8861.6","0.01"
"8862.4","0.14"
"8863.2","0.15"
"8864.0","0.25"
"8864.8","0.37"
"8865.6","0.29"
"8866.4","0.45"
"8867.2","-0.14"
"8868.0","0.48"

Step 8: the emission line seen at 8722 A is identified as H-beta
